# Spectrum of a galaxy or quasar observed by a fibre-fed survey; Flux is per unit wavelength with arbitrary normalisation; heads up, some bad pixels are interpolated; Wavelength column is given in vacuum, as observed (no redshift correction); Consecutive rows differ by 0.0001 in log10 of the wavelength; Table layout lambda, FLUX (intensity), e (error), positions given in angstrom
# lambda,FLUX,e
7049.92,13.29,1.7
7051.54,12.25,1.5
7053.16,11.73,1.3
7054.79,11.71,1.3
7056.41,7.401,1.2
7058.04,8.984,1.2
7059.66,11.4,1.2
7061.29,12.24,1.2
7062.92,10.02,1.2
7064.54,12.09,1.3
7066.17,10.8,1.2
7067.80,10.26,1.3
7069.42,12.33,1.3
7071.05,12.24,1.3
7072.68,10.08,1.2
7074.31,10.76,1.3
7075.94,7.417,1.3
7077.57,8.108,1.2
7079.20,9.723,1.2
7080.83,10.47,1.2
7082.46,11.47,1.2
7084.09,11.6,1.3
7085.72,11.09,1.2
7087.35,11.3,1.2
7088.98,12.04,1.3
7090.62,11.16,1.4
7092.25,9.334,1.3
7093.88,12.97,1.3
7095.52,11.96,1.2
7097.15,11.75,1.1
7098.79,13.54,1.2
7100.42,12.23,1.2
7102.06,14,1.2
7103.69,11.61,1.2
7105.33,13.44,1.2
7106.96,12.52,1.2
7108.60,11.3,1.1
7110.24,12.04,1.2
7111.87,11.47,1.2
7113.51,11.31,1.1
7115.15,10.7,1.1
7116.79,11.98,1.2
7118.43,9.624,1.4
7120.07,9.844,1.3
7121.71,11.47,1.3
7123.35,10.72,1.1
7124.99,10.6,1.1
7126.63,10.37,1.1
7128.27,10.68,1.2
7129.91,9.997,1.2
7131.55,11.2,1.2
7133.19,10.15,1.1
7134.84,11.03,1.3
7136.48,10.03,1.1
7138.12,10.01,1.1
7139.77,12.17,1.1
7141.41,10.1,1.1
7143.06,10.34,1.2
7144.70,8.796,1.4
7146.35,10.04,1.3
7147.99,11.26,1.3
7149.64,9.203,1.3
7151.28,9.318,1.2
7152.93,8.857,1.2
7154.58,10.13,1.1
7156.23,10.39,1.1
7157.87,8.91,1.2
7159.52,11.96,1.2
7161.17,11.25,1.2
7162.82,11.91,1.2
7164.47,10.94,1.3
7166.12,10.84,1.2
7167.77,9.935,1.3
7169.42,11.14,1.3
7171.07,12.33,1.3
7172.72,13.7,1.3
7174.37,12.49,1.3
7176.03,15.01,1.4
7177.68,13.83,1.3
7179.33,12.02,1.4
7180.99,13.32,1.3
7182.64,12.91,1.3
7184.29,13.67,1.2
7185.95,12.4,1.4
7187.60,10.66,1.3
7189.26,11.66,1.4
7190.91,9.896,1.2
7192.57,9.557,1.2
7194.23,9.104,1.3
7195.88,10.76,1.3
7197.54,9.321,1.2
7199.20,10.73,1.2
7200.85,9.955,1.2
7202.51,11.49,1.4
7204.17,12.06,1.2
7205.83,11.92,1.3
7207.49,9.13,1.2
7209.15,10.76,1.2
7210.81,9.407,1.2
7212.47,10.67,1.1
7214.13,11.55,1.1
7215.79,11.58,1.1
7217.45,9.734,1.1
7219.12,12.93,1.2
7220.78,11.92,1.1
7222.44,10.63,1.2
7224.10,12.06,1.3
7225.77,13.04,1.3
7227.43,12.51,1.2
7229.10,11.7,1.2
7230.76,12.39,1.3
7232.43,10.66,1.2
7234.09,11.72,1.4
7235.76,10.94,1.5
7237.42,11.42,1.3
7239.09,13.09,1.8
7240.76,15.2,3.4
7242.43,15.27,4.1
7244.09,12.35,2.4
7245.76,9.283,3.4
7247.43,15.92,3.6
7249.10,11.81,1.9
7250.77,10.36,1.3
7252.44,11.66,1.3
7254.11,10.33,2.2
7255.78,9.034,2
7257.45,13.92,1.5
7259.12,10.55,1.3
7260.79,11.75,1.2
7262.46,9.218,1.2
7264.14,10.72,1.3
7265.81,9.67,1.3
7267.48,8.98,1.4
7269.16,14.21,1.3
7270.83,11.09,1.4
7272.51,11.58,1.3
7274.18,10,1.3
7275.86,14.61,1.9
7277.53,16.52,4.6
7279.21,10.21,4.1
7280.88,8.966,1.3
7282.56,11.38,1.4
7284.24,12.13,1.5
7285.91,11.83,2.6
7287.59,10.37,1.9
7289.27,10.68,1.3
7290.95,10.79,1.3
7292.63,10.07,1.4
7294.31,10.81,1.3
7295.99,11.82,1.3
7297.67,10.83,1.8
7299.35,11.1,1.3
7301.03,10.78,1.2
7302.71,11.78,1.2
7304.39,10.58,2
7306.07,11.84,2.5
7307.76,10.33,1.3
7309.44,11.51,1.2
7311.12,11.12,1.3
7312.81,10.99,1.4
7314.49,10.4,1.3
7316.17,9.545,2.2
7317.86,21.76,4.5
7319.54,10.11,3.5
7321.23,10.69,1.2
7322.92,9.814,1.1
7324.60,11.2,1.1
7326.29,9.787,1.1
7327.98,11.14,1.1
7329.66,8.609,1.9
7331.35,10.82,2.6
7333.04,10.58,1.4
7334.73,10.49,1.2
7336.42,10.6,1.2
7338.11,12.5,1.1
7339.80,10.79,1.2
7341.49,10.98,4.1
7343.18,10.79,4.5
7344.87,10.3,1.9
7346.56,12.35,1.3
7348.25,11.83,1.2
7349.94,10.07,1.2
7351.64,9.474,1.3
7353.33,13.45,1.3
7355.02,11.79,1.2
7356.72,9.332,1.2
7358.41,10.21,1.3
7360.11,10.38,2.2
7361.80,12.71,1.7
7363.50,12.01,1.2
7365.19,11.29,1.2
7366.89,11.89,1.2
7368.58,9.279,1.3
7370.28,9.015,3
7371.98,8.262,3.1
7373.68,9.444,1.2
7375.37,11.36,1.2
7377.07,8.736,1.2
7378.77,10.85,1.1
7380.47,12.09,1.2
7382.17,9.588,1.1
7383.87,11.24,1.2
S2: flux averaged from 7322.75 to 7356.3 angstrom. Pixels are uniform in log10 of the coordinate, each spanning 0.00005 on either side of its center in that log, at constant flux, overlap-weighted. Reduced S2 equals 10.9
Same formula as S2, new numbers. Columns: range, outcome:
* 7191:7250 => 11.5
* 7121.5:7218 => 10.9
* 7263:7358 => 11.2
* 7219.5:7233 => 11.9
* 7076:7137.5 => 11.2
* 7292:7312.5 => 11.1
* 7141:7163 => 10.1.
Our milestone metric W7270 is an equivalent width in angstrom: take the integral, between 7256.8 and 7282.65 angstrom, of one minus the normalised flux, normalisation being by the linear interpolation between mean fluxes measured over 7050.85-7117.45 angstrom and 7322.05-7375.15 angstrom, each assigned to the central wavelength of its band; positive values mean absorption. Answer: -1.4 angstrom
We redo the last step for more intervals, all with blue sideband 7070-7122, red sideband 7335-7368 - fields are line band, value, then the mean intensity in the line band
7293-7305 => 0.1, 11.1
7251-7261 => 0.1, 11.1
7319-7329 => 0.7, 10.4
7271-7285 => -0.9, 11.9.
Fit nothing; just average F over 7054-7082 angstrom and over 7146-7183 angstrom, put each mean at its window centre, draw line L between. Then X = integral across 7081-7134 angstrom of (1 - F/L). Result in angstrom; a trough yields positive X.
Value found -3.13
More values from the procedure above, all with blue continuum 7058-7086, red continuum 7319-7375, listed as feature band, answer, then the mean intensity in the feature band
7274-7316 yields -2.28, 11.3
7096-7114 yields -2.79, 12.3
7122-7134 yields 0.09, 10.6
